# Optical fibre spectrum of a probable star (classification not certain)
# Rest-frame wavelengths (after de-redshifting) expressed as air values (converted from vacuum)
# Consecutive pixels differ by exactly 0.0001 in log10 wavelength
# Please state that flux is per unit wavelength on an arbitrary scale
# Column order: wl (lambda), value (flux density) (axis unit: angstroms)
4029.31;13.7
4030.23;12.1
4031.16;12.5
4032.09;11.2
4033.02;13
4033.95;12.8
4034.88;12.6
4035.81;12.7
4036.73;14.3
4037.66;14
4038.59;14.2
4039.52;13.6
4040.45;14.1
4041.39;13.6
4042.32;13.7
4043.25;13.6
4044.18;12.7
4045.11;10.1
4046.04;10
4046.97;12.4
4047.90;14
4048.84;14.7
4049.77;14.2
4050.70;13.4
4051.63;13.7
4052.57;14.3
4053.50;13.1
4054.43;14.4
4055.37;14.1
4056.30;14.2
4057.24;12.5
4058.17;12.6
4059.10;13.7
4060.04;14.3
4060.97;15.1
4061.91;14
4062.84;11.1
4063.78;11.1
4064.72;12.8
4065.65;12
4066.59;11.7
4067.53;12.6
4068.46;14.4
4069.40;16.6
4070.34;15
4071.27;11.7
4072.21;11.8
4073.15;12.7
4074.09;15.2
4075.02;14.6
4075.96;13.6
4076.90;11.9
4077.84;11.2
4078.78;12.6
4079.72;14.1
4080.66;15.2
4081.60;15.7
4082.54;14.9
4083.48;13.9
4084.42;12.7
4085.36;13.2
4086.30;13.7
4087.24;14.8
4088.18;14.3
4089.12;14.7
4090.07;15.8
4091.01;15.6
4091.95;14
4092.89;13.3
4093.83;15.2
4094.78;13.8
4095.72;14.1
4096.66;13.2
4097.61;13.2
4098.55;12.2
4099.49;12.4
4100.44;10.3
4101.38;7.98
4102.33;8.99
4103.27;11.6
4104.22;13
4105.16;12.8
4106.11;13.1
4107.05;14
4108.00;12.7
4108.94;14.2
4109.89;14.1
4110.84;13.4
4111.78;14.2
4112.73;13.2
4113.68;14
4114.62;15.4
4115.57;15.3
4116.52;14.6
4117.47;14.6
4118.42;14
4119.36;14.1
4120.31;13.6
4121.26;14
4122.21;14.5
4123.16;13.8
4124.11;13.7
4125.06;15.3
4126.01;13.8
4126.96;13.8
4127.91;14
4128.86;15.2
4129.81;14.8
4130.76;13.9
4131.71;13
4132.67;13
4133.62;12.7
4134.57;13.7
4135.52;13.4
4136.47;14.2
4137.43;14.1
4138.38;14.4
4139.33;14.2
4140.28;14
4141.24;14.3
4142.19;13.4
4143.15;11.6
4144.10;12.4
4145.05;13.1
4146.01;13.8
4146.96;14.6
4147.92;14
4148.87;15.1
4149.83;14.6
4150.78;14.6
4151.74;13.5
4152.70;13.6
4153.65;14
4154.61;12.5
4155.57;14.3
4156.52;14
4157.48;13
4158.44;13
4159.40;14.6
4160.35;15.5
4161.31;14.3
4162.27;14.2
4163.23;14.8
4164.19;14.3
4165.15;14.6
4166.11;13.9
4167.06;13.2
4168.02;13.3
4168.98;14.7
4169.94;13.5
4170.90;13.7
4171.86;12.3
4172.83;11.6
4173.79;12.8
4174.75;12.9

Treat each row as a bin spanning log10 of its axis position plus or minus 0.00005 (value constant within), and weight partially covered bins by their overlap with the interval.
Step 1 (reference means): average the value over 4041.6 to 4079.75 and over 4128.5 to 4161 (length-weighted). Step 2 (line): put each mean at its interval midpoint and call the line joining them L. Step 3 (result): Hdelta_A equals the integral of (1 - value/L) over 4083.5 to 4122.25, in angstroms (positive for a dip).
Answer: 0.0 angstroms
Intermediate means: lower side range 13.2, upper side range 13.8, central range 13.5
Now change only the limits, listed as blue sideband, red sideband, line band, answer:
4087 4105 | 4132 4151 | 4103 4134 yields -1.13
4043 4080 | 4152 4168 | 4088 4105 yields 0.64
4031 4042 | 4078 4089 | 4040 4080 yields 1.18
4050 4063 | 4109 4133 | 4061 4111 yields 2.21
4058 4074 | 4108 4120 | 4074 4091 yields -0.61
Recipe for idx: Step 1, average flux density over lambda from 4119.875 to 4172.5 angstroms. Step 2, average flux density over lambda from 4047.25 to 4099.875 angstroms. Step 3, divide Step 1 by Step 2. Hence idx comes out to 1.02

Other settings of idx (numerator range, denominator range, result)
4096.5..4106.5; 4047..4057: 0.84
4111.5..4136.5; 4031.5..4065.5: 1.06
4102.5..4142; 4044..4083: 1.04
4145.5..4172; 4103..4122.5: 1.01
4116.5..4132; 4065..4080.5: 1.07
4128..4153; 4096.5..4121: 1.06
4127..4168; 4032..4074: 1.05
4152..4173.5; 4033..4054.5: 1.03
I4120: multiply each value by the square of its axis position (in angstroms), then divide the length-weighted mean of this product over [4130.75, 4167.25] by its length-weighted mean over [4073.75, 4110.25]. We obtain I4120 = 1.06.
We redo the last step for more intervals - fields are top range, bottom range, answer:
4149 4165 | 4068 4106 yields 1.09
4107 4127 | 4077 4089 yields 1.04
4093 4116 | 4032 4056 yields 1.01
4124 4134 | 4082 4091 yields 1.00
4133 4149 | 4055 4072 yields 1.07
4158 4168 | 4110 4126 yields 1.02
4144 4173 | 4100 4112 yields 1.16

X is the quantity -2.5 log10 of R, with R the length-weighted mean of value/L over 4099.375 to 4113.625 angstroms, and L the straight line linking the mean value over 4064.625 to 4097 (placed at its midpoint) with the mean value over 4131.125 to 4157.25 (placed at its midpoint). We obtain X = 0.110 mag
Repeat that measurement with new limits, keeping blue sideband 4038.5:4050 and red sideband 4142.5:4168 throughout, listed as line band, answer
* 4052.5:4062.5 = -0.05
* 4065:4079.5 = 0.01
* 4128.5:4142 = -0.01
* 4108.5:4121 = -0.05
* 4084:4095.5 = -0.07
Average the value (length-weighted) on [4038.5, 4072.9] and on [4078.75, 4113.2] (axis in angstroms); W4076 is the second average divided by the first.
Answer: 1.0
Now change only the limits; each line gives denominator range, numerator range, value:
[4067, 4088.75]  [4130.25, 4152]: 1.00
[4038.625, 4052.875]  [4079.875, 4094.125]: 1.09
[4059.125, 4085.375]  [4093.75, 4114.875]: 0.96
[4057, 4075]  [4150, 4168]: 1.06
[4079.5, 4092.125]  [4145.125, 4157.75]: 0.96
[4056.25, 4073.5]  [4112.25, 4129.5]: 1.09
